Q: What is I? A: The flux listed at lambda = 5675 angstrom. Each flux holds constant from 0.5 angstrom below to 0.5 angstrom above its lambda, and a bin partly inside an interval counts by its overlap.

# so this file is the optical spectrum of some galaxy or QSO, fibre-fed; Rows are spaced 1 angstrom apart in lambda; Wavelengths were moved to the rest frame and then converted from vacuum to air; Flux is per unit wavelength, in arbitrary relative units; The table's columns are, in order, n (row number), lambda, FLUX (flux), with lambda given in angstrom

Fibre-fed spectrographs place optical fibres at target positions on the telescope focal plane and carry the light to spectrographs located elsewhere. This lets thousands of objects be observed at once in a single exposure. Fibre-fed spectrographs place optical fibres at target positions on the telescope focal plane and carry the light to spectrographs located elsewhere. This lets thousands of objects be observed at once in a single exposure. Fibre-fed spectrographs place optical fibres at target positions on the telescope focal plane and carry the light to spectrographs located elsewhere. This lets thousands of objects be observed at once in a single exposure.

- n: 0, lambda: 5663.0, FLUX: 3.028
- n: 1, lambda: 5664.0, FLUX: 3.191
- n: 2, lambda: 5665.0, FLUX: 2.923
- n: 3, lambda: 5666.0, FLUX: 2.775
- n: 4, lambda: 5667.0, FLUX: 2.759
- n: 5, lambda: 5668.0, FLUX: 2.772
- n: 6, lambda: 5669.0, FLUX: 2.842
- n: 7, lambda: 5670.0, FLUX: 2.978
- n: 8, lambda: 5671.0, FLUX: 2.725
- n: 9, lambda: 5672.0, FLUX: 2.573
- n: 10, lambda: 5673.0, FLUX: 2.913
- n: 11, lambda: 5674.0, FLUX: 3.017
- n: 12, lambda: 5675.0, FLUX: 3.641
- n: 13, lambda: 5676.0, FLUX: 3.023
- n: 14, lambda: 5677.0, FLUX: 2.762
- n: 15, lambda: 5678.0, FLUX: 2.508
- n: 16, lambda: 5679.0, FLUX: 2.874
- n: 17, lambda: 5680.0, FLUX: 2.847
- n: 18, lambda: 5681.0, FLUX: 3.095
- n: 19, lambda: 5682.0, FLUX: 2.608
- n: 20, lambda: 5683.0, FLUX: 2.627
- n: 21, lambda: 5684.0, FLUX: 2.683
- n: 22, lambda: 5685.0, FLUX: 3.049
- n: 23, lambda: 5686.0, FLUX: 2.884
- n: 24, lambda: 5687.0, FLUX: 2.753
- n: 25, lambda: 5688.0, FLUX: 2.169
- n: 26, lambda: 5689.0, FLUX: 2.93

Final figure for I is 3.641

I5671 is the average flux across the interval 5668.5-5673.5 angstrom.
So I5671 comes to 2.81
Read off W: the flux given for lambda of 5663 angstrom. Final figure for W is 3.028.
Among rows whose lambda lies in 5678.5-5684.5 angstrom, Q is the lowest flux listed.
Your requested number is 2.608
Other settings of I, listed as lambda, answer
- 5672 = 2.573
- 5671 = 2.725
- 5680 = 2.847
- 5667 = 2.759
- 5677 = 2.762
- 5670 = 2.978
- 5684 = 2.683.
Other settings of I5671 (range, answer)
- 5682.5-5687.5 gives 2.8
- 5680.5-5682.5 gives 2.85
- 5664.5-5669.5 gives 2.81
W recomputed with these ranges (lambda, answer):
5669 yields 2.842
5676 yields 3.023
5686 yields 2.884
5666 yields 2.775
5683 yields 2.627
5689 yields 2.93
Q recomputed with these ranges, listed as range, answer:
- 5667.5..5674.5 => 2.573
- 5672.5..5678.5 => 2.508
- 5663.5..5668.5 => 2.759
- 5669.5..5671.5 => 2.725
